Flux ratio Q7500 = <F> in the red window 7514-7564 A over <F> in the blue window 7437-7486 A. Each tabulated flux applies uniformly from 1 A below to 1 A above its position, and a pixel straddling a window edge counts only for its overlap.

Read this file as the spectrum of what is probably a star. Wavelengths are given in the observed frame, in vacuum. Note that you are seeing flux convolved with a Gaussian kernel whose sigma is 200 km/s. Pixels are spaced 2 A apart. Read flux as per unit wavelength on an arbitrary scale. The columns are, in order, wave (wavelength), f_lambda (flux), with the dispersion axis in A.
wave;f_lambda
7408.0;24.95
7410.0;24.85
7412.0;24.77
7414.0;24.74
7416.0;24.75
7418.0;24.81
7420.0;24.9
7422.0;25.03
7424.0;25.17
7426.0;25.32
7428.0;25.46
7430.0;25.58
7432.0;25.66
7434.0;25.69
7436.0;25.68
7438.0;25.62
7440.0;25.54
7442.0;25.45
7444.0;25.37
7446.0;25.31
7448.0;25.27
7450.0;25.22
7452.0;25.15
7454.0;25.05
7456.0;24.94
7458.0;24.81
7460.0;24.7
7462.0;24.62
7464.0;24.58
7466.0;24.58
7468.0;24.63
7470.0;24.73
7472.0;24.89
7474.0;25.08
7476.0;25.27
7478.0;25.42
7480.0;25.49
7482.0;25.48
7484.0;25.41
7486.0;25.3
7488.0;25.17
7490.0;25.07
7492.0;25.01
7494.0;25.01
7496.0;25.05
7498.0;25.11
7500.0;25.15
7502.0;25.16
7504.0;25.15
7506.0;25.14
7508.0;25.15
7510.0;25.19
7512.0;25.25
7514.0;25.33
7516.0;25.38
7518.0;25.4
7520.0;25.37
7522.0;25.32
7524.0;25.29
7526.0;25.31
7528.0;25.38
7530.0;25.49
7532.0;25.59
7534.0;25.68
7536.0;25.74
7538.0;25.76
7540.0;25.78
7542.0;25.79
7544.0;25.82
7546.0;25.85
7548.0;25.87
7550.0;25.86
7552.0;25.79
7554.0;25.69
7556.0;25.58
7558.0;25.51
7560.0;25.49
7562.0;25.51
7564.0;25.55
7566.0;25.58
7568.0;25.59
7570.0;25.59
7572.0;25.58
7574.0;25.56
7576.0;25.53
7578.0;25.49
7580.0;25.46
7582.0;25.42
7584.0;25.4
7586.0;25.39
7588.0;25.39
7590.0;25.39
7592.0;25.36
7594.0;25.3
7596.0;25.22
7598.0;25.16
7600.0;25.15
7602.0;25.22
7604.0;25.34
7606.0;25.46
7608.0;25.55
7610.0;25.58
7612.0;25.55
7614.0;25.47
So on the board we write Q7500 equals 1.0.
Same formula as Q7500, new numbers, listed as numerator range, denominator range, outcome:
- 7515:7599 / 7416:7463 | 1.01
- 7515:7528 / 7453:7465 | 1.02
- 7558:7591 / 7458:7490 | 1.02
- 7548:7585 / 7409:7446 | 1.01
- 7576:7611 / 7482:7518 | 1.01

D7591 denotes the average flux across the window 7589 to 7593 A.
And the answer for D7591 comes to 25.4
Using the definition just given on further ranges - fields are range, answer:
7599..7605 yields 25.2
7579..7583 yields 25.4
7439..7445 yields 25.5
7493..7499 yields 25.1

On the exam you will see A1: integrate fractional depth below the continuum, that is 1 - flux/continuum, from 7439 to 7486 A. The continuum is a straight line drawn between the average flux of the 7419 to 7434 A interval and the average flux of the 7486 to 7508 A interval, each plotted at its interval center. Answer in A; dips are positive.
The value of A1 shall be 0.24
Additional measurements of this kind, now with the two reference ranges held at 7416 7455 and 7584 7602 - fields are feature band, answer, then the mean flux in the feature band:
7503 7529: 0.0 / 25.3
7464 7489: 0.2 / 25.1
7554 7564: -0.1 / 25.5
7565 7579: -0.1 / 25.6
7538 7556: -0.3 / 25.8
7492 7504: 0.1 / 25.1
